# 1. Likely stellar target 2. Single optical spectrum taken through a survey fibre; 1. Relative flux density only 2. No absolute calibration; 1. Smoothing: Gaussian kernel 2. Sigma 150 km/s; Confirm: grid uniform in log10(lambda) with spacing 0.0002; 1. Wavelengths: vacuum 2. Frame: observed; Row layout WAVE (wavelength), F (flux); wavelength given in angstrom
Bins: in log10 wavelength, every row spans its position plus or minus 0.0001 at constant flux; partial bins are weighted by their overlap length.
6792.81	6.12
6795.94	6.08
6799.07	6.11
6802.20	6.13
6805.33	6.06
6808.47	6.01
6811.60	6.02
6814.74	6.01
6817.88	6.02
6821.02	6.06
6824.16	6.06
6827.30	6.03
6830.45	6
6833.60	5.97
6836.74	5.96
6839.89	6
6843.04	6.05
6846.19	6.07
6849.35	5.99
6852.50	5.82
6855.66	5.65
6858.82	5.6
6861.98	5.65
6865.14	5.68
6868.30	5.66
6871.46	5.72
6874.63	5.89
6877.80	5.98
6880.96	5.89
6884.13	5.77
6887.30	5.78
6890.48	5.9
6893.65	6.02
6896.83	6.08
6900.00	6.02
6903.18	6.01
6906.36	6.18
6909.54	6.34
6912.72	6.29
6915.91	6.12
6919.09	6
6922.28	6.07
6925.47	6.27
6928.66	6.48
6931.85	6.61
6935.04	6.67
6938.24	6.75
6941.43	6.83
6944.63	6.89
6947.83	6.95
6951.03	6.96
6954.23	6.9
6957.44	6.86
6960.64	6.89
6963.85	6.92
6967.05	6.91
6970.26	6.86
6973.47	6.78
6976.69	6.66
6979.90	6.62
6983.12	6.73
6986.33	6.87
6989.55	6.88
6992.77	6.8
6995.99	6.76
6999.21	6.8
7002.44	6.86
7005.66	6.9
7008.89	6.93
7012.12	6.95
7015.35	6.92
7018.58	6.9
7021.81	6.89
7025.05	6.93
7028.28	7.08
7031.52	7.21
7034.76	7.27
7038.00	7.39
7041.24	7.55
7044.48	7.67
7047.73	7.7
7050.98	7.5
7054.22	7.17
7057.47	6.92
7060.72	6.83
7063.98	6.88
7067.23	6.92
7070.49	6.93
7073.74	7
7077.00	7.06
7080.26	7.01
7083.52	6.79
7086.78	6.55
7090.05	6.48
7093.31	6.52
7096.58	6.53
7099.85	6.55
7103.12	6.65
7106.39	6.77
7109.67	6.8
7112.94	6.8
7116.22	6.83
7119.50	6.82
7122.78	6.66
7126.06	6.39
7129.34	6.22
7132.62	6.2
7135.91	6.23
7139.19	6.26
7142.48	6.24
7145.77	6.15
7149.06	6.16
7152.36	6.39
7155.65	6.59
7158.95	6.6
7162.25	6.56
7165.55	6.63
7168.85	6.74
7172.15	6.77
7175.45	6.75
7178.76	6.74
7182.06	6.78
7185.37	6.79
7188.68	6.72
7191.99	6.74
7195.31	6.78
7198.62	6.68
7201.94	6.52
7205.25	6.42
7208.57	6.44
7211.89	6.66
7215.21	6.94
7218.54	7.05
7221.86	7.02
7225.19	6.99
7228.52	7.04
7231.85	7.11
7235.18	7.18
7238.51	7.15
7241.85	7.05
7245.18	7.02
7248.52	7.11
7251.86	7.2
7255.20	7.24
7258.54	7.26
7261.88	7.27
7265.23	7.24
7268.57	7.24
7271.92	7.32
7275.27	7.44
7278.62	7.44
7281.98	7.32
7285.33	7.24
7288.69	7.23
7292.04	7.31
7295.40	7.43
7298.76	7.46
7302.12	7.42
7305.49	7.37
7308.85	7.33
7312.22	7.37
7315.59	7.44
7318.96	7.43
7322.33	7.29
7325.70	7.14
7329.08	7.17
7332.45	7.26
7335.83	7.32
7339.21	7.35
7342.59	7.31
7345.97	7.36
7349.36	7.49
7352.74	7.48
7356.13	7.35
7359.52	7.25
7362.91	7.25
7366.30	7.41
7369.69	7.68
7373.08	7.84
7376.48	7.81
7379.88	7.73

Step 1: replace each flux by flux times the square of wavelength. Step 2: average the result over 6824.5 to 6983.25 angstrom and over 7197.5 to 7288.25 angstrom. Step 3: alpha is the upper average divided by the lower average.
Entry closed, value 1.2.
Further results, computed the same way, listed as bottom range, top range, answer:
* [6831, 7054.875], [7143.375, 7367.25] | 1.18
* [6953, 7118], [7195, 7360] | 1.11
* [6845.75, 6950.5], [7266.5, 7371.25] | 1.35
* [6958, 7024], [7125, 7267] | 1.05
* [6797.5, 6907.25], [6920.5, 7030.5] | 1.19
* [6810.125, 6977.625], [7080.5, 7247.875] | 1.16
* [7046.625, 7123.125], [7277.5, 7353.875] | 1.14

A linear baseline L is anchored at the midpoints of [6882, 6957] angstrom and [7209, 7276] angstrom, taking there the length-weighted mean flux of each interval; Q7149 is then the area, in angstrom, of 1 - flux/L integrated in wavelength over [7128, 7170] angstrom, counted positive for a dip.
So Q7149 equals 3.1 angstrom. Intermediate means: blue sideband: 6.35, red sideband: 7.11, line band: 6.38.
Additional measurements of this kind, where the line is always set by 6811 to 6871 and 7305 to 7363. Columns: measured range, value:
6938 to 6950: -1.29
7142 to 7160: 1.19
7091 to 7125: -0.03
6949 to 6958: -0.99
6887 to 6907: 0.21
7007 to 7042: -3.50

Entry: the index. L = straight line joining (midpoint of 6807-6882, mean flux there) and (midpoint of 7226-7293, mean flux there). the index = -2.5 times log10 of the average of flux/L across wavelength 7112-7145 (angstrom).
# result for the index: 0.058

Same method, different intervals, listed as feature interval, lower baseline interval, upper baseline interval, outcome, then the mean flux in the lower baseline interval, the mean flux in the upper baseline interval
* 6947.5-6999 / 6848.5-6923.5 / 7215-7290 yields -0.10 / 5.92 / 7.18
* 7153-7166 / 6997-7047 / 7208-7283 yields 0.09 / 7.09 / 7.13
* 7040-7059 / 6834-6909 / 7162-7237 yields -0.16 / 5.89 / 6.79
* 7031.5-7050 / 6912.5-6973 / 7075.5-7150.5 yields -0.14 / 6.66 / 6.55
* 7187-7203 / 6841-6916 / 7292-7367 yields 0.04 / 5.92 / 7.35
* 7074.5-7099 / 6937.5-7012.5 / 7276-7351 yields 0.05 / 6.84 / 7.34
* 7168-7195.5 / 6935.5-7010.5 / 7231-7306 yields 0.06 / 6.84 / 7.26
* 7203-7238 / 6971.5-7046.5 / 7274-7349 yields 0.05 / 6.98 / 7.34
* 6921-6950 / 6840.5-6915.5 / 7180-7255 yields -0.09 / 5.92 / 6.89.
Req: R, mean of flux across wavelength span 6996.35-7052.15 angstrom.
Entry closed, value 7.13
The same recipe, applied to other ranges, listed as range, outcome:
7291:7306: 7.4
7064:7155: 6.59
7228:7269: 7.16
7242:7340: 7.29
